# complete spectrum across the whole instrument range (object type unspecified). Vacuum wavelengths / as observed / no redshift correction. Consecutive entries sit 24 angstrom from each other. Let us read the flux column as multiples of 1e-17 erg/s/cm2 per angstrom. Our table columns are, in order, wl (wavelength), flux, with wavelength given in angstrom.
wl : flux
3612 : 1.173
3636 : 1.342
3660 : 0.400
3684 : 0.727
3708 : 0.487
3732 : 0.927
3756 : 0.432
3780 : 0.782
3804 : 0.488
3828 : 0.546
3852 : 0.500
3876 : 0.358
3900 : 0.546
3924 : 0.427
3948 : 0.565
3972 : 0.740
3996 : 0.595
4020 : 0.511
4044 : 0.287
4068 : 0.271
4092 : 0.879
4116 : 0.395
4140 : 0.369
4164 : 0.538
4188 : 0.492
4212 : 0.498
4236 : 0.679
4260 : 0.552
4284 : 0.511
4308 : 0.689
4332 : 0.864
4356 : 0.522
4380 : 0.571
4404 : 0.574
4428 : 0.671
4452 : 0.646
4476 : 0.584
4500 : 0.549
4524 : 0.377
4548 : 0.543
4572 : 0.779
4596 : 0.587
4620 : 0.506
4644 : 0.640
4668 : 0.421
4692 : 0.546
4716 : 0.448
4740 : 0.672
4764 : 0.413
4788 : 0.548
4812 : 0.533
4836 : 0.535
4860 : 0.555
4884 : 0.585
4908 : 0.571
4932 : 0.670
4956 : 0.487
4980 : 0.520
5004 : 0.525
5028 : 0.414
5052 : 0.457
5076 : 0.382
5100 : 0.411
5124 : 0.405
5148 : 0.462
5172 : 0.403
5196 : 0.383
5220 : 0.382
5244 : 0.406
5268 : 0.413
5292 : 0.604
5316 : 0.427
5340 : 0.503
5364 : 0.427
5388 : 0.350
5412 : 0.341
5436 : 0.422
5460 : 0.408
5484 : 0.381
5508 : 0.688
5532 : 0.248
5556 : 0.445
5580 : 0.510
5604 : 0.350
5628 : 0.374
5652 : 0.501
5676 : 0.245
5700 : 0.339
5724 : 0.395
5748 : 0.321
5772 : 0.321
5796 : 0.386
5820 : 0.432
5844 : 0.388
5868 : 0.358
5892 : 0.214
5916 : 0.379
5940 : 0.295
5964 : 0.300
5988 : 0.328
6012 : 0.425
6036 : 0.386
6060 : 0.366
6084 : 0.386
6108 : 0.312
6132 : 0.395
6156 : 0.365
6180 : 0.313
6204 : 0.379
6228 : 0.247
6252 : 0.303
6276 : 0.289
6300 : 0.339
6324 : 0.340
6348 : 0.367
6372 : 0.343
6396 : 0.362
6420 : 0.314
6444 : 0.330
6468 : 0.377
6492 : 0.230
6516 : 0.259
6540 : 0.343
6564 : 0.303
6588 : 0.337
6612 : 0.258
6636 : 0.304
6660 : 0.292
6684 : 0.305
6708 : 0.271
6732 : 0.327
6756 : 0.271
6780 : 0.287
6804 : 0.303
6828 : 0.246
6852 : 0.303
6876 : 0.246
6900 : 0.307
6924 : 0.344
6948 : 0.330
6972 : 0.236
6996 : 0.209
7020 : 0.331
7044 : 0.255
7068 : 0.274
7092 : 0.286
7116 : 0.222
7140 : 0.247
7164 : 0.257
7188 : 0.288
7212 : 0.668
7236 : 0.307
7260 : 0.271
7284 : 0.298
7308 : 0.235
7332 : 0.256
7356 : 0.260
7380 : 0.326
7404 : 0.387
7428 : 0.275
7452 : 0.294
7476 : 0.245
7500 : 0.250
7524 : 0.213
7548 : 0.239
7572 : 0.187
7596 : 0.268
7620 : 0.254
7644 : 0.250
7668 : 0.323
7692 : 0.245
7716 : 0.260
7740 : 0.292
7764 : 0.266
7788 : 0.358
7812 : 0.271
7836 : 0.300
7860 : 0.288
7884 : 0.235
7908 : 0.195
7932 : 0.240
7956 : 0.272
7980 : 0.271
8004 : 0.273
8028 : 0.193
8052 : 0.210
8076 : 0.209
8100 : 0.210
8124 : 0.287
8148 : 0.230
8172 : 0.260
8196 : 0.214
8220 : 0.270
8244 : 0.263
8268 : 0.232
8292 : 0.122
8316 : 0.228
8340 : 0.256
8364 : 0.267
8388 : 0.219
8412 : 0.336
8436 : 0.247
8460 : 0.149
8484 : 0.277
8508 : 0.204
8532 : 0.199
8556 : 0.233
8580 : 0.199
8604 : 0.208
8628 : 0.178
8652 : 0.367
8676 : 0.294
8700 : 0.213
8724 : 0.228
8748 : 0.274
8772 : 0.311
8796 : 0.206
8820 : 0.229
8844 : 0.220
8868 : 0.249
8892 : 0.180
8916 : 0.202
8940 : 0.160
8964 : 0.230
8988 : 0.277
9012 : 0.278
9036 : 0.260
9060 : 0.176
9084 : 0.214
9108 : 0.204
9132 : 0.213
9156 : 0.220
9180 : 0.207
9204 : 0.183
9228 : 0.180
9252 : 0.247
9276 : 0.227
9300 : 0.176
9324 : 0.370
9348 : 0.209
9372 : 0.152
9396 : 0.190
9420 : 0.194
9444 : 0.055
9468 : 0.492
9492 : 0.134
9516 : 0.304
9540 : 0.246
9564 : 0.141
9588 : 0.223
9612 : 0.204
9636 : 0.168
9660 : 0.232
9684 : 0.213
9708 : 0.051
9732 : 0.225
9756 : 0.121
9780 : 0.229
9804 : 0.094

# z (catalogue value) 0.099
